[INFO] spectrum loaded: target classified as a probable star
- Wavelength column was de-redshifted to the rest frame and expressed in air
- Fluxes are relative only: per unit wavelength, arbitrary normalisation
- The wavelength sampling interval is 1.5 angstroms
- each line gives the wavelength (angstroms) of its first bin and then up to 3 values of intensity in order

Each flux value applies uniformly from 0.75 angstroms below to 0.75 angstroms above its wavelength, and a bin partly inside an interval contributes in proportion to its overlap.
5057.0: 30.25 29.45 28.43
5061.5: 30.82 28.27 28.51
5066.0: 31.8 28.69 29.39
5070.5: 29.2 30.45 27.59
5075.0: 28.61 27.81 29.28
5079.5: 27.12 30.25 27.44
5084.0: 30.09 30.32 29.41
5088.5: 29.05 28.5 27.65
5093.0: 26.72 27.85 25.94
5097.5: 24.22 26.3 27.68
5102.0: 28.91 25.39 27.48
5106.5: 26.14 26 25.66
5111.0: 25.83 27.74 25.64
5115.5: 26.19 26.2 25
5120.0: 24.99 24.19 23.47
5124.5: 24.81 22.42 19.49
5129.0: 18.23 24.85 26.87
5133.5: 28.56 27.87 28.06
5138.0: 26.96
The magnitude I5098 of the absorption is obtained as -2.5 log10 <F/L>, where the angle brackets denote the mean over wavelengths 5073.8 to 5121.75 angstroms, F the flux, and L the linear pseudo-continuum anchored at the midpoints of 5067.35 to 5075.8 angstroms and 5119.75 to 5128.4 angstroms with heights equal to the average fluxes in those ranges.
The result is -0.049 mag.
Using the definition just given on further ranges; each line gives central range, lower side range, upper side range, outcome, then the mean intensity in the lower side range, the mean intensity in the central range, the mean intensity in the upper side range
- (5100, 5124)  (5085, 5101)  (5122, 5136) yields -0.01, 27.6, 26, 24.1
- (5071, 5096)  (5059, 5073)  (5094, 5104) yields -0.02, 29.5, 28.6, 26.6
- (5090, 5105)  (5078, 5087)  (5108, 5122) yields 0.03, 29.1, 26.9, 25.8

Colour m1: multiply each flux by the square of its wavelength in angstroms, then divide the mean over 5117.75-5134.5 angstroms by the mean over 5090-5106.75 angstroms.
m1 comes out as 0.90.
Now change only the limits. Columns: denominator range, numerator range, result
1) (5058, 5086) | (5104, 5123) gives 0.90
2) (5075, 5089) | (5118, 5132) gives 0.82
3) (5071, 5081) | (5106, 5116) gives 0.93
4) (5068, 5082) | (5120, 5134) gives 0.84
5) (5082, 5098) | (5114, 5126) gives 0.90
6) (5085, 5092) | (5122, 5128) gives 0.80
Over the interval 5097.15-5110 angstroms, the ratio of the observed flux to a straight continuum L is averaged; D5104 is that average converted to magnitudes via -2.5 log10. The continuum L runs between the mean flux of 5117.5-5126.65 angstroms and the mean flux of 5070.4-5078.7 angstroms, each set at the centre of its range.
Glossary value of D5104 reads -0.02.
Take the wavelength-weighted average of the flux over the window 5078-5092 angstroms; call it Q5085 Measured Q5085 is 28.9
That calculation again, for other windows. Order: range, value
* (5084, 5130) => 26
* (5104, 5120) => 26.1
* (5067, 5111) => 27.9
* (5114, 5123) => 25.2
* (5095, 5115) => 26.4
